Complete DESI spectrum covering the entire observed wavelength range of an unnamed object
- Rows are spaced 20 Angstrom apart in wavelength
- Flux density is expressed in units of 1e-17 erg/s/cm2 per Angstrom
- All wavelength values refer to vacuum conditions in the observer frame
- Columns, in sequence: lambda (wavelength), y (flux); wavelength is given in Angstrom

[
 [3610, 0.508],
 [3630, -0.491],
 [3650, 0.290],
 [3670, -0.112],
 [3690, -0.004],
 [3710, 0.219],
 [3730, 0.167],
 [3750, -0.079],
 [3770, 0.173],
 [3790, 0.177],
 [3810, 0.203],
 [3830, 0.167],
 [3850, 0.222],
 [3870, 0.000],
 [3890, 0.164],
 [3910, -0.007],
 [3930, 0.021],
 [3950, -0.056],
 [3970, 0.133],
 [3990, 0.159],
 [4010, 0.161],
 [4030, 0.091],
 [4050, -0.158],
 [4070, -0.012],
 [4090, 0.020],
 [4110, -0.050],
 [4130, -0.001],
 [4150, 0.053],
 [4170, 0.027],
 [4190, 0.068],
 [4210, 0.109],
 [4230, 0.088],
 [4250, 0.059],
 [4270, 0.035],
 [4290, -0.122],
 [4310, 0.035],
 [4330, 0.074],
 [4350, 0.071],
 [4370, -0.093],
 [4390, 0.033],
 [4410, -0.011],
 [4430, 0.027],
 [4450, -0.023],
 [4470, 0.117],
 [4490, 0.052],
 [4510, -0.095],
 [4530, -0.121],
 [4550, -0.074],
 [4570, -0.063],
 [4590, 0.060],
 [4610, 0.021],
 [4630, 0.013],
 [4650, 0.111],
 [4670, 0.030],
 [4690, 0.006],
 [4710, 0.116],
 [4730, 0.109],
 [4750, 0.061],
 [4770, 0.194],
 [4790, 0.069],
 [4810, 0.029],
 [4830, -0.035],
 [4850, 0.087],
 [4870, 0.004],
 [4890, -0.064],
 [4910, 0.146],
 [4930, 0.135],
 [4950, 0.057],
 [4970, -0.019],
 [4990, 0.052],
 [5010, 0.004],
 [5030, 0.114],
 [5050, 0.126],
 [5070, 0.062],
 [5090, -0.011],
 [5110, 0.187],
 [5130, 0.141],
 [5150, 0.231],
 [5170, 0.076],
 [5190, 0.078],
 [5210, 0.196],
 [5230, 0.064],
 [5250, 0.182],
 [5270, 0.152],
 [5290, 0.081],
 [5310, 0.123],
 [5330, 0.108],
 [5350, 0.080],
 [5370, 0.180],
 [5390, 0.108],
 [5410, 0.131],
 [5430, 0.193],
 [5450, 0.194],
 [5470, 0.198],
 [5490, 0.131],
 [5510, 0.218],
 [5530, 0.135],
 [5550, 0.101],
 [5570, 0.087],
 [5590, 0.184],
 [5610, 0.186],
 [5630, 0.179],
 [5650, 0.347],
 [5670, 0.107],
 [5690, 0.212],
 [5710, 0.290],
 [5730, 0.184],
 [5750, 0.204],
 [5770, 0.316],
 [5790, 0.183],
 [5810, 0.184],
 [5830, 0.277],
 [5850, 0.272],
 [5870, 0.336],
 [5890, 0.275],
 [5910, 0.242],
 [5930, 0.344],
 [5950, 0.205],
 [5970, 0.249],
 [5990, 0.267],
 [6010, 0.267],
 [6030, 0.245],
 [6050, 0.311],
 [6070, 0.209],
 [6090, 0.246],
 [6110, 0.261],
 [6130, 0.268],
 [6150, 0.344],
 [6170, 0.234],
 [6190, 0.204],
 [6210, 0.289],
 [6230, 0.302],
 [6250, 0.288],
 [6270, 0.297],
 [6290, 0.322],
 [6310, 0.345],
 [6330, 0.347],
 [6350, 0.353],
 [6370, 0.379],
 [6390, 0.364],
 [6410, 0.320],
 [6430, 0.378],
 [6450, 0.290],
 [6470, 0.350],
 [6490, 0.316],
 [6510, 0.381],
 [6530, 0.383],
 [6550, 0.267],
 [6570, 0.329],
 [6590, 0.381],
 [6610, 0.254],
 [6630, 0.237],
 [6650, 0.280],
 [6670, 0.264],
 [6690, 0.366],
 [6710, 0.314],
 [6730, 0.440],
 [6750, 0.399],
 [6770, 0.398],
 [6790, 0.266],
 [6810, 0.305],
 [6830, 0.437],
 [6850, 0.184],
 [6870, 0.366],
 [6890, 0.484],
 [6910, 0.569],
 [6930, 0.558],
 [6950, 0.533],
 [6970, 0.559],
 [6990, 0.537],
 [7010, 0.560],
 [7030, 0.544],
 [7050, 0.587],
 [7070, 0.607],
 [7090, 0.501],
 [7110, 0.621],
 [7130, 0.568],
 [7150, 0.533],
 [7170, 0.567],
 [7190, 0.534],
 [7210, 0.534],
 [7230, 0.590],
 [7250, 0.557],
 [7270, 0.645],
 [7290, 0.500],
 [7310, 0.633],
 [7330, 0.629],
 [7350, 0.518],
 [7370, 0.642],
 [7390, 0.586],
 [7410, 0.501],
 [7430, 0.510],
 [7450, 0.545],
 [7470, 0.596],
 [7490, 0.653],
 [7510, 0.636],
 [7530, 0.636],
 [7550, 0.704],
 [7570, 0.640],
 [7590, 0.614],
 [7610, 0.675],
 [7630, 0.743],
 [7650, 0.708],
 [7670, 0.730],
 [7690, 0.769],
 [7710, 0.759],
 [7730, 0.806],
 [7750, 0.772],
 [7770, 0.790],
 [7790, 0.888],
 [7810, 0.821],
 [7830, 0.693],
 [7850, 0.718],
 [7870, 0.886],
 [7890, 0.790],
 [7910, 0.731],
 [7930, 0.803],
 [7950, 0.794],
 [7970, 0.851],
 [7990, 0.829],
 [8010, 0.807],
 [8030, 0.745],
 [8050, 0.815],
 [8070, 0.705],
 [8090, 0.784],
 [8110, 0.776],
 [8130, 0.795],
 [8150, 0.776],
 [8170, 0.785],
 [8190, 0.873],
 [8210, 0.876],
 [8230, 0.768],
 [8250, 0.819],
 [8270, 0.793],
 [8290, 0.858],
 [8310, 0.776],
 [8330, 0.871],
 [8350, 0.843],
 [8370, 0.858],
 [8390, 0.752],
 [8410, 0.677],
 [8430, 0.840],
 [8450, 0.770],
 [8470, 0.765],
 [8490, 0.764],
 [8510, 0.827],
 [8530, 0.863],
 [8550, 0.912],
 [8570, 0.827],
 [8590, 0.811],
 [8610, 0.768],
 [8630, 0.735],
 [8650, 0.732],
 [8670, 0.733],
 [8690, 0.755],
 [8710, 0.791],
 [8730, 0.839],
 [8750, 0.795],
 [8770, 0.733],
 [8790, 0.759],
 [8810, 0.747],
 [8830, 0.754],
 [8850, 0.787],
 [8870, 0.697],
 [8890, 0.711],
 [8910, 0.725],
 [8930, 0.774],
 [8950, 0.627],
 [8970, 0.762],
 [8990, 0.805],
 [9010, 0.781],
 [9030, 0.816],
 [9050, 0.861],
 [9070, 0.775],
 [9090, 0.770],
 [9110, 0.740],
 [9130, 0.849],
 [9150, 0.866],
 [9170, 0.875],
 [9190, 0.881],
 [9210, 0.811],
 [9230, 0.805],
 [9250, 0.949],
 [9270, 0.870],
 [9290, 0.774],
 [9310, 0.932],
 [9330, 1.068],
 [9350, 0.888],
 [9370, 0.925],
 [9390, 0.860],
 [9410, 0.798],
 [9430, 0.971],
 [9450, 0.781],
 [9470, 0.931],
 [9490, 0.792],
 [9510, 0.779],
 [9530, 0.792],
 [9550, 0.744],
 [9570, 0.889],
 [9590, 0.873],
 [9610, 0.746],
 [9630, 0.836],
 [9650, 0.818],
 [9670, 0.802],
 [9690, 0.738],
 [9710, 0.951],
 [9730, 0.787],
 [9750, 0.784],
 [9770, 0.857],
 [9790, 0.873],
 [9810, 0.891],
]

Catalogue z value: 0.727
